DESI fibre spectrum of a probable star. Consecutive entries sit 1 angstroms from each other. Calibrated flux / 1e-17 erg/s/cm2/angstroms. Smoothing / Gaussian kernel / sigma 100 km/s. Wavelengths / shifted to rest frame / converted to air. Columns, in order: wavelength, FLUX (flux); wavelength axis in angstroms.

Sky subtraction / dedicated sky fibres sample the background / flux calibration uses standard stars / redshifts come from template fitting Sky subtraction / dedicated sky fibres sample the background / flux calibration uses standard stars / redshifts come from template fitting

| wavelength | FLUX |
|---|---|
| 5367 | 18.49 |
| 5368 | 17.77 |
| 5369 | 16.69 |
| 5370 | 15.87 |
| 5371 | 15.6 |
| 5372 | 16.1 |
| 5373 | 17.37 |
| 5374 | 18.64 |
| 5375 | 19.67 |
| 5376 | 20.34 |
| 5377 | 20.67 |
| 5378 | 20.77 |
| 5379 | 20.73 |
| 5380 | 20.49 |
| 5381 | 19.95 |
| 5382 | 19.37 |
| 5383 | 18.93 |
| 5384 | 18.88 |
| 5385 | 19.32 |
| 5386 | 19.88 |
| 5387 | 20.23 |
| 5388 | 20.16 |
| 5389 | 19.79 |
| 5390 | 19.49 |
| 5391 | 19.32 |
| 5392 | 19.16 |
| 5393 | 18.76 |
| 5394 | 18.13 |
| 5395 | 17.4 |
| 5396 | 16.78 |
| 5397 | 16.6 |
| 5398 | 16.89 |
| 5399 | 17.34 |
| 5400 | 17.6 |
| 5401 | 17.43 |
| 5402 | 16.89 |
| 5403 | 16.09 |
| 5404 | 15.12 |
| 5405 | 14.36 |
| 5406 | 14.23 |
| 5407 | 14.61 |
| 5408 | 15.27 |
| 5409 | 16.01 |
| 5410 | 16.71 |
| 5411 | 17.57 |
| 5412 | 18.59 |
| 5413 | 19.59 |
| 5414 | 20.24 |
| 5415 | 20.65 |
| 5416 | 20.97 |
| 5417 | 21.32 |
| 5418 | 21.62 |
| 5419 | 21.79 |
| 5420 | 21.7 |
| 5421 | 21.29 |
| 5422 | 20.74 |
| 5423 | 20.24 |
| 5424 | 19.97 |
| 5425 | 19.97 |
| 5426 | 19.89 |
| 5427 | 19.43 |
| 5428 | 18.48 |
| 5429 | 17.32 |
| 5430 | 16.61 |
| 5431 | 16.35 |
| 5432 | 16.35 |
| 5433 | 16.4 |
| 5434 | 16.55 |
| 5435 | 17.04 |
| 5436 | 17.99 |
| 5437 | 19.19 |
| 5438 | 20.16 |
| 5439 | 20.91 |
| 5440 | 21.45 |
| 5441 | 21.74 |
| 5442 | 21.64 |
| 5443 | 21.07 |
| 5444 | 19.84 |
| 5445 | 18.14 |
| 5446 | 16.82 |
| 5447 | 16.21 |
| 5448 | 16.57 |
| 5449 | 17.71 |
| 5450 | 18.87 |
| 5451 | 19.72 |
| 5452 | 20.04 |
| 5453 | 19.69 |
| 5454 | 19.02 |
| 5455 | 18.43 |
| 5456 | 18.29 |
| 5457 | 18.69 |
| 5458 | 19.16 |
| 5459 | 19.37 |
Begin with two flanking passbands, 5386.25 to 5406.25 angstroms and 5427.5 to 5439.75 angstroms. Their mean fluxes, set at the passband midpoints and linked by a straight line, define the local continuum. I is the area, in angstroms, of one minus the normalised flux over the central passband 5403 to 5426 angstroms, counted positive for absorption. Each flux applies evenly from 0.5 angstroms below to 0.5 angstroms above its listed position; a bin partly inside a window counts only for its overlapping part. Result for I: -1.24 angstroms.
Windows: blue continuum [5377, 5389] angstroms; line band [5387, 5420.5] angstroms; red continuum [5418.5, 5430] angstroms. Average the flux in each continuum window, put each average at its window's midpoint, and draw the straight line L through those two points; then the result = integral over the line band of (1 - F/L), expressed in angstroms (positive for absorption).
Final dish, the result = 3.0 angstroms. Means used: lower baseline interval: 19.9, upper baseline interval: 19.9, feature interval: 18.2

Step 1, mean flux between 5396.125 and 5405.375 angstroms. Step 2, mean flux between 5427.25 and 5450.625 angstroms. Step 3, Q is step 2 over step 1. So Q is 1.12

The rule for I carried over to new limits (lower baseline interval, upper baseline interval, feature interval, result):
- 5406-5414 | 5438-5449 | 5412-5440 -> -2.0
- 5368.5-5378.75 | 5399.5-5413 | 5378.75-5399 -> -1.9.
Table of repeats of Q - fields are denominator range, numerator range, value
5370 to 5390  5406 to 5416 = 0.92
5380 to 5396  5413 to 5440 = 1.01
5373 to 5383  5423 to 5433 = 0.92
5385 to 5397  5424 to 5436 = 0.94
